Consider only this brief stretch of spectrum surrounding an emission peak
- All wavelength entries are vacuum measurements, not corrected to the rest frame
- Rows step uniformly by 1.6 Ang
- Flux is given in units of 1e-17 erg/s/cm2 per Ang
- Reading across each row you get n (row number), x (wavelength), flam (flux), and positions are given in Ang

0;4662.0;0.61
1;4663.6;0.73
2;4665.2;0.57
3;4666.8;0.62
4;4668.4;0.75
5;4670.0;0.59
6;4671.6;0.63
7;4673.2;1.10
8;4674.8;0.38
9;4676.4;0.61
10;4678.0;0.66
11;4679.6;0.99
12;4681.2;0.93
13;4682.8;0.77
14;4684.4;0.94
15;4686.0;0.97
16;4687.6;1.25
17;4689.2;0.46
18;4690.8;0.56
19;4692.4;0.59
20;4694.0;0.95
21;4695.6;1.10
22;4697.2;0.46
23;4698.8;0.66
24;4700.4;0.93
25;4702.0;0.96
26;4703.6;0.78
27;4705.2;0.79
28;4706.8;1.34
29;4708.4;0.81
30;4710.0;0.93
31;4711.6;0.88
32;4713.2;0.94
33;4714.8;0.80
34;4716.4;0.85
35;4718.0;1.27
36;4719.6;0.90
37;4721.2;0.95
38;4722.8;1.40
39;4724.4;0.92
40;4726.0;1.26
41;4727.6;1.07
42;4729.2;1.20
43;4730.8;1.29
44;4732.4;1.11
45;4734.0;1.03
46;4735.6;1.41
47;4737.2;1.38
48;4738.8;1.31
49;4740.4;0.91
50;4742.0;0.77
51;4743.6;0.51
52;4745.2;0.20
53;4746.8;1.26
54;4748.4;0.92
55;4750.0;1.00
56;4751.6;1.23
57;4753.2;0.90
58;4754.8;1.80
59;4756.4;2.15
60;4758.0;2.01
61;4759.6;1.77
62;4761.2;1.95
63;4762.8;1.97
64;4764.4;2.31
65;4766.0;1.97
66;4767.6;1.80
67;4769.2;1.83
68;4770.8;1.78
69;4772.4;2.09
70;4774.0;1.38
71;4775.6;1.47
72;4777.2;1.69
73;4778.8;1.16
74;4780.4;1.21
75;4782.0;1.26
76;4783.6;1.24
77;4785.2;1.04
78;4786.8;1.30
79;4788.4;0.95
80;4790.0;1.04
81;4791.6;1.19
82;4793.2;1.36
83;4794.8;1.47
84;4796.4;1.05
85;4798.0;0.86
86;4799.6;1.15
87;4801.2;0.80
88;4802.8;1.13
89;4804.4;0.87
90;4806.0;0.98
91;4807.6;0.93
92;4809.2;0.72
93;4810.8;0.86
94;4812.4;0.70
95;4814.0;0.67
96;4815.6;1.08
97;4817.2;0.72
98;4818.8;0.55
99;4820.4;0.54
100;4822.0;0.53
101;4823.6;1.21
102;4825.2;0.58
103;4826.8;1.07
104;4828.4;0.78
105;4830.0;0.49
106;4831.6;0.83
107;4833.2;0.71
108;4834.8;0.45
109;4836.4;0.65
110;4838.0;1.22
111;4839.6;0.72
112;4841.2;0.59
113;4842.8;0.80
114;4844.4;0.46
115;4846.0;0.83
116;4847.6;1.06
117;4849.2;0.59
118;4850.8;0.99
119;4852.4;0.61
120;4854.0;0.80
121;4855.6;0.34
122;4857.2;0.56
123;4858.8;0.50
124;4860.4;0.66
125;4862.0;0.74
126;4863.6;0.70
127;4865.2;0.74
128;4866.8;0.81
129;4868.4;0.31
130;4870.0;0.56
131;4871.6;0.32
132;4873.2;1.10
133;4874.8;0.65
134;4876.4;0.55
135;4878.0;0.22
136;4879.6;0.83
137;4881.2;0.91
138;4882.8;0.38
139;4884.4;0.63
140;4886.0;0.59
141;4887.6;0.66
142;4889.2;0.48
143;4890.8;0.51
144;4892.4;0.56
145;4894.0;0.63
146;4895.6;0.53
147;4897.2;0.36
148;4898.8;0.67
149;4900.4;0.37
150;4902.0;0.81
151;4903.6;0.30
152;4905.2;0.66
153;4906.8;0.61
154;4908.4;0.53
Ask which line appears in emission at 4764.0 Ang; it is C IV 1549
